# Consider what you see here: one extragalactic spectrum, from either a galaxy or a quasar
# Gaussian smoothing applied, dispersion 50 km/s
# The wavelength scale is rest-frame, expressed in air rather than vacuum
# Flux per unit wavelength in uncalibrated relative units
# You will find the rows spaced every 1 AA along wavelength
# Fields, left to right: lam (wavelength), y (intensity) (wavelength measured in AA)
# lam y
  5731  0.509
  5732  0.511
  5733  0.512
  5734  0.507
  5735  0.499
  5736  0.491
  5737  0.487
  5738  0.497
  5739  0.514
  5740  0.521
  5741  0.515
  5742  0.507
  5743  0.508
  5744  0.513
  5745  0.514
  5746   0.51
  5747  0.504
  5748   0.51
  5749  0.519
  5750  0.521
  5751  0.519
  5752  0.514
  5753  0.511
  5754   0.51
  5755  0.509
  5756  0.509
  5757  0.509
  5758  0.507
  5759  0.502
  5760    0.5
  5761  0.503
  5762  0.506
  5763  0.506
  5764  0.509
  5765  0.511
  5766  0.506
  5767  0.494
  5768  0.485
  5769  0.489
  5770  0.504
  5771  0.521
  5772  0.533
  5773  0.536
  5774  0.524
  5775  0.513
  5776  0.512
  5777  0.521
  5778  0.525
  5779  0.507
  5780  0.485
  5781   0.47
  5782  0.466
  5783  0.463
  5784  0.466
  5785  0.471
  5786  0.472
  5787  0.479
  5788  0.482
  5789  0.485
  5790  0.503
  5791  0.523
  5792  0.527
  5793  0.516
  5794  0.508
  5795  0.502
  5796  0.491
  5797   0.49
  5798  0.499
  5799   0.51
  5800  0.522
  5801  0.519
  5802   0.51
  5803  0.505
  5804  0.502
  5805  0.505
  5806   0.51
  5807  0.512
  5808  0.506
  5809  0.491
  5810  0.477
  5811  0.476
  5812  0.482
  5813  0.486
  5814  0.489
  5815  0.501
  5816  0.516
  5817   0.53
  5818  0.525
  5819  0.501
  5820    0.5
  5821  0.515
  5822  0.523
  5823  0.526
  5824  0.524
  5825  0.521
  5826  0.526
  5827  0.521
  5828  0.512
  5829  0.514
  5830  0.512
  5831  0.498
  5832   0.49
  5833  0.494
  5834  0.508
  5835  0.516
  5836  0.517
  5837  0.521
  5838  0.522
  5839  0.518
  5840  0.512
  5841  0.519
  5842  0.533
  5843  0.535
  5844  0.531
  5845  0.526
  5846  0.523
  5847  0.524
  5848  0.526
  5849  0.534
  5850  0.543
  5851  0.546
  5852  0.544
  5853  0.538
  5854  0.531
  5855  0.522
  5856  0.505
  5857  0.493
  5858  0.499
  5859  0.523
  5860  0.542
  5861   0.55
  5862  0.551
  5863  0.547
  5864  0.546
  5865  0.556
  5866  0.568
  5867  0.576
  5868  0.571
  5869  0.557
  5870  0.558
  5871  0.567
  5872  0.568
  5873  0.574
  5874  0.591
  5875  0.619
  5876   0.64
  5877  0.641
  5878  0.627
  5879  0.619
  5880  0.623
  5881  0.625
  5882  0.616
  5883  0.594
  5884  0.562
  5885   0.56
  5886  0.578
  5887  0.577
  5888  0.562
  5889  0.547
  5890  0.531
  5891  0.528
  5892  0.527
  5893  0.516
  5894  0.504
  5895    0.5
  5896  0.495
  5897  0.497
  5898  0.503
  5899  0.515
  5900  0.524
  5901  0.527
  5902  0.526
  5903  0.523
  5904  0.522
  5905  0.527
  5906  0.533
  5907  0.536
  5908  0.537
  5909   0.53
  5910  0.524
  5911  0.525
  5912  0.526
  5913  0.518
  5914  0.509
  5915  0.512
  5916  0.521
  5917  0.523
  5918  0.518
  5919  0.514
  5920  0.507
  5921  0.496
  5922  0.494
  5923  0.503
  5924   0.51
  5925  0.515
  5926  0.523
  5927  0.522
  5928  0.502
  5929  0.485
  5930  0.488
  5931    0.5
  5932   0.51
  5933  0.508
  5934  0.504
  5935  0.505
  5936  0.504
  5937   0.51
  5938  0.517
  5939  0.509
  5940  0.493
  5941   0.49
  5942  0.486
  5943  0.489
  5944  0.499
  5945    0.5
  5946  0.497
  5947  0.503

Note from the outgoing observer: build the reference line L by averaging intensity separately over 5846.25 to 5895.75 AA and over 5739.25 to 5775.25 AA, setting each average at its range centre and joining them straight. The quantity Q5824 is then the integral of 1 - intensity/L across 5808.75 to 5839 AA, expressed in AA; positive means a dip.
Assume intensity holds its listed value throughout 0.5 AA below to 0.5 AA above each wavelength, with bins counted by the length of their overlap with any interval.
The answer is 1.68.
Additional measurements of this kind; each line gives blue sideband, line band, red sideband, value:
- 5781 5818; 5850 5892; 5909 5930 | -4.8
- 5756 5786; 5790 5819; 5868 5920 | 0.5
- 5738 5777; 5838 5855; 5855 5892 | 0.8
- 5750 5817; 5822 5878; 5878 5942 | -2.5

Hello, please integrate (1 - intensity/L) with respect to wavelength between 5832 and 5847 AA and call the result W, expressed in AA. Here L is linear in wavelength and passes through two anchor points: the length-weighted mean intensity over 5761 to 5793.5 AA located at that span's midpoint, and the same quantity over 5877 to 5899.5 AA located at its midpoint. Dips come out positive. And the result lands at 0.37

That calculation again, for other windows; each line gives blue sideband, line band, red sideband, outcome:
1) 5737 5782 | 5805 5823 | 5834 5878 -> 0.9 AA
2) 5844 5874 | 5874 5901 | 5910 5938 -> -1.8 AA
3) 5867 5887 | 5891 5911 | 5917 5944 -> 1.2 AA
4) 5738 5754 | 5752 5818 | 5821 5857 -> 1.8 AA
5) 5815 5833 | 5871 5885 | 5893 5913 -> -2.3 AA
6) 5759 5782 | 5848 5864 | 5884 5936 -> -0.5 AA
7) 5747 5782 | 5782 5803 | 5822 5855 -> 0.7 AA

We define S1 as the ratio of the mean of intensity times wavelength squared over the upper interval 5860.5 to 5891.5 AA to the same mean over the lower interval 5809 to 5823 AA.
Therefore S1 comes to 1.2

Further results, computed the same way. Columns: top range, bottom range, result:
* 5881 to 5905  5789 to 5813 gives 1.10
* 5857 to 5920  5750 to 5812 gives 1.13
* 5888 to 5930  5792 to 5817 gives 1.07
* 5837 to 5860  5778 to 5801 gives 1.09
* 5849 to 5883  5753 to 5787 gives 1.17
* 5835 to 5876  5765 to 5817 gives 1.11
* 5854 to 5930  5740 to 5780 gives 1.11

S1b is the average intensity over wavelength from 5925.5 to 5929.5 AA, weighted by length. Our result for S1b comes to 0.508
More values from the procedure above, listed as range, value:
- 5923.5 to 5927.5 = 0.518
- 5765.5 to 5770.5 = 0.496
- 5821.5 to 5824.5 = 0.524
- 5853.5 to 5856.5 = 0.519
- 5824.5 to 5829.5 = 0.519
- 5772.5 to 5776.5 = 0.521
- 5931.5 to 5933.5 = 0.509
